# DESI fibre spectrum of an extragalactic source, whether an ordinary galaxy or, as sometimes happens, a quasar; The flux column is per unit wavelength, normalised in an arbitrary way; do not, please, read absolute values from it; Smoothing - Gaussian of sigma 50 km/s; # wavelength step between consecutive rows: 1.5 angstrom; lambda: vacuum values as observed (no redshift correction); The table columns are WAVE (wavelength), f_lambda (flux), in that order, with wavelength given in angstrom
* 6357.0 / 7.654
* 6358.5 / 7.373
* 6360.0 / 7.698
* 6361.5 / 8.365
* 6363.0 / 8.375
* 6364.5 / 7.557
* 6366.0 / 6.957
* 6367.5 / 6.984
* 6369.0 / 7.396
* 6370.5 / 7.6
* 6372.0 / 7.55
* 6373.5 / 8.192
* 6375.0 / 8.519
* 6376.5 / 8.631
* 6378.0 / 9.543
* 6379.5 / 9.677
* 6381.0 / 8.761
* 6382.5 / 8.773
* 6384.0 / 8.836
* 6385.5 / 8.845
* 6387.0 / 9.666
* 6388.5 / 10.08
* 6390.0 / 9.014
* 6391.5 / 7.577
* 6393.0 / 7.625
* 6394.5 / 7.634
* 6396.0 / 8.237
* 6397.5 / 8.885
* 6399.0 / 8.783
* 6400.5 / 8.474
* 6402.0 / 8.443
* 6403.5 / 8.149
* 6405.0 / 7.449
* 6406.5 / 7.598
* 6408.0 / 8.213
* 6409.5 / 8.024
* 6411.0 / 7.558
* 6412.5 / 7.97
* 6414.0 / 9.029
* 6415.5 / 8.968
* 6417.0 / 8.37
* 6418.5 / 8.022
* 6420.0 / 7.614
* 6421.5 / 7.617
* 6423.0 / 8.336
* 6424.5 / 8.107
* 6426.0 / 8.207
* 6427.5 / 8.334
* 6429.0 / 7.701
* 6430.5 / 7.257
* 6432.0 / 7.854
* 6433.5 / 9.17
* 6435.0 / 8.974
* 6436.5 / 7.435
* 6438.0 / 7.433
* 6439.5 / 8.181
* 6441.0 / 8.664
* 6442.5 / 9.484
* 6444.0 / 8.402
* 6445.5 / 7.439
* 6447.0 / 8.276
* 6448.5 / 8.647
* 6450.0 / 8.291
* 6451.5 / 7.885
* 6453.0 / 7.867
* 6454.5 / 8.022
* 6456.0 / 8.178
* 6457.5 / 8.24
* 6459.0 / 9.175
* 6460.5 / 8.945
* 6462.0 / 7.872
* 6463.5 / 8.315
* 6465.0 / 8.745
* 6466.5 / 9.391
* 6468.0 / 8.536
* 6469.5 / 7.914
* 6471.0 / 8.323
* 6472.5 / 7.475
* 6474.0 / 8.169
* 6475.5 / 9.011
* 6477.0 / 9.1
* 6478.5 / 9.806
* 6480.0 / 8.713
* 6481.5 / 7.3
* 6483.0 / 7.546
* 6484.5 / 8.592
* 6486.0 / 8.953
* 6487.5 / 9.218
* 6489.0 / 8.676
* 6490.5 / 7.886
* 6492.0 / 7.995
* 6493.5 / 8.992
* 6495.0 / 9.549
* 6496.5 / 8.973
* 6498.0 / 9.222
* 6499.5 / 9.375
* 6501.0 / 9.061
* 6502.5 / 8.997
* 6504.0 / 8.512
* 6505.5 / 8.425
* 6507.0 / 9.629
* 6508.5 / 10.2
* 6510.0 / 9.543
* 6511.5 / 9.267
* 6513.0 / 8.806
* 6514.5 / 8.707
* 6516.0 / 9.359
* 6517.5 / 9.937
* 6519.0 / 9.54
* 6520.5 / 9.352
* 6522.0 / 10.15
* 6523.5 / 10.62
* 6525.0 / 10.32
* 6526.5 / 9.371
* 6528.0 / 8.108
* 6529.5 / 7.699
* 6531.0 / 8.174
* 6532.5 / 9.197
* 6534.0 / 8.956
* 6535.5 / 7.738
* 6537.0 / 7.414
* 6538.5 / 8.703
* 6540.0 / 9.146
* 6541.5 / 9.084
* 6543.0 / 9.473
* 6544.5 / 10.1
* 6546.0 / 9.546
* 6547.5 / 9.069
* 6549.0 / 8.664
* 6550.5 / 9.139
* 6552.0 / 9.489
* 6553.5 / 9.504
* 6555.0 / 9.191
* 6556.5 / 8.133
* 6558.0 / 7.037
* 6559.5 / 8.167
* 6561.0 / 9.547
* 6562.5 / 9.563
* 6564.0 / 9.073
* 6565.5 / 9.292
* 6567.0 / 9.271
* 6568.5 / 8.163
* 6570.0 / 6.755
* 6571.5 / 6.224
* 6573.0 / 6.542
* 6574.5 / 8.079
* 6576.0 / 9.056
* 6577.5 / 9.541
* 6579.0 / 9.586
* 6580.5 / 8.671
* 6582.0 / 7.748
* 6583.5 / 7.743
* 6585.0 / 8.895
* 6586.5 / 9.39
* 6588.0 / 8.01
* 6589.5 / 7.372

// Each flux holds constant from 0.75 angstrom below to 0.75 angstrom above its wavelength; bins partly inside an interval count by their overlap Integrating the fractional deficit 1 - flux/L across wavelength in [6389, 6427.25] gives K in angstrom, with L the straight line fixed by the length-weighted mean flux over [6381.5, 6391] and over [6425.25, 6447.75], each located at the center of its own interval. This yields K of 2.4 angstrom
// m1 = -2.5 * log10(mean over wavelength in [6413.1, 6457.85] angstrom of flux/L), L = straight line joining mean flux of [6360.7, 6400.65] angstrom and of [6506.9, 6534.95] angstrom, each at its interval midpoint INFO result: 0.07 mag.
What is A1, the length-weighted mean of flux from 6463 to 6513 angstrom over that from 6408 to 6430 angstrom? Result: 1.08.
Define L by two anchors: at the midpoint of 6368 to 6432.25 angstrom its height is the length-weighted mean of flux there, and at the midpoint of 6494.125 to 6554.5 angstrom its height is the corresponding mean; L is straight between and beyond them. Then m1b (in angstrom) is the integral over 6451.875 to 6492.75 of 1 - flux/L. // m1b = 1.67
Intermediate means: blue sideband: 8.3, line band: 8.44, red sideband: 9.15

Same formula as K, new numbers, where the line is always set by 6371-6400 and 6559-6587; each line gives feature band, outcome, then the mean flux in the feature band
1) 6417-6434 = 1.2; 8.02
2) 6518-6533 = -1.3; 9.27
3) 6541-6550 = -0.9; 9.32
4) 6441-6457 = 0.6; 8.27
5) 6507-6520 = -1.4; 9.43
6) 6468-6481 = 0.1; 8.54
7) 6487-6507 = -0.7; 8.86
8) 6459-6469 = -0.1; 8.66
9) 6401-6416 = 0.9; 8.13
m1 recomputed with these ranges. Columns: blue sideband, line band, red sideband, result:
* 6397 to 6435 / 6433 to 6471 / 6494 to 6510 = 0.030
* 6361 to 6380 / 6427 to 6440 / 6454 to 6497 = 0.043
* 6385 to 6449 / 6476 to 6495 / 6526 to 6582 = -0.019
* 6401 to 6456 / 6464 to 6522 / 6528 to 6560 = -0.050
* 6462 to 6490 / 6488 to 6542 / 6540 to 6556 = -0.010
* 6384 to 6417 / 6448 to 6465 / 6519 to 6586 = 0.027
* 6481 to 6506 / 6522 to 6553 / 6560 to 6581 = -0.055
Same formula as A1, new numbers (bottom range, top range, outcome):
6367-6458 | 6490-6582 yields 1.07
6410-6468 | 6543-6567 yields 1.10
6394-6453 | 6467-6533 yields 1.09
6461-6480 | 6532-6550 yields 1.04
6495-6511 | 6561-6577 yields 0.90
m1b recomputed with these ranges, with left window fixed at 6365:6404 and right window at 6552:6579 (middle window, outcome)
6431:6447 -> 0.28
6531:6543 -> -0.23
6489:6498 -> -0.29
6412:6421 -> 0.11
